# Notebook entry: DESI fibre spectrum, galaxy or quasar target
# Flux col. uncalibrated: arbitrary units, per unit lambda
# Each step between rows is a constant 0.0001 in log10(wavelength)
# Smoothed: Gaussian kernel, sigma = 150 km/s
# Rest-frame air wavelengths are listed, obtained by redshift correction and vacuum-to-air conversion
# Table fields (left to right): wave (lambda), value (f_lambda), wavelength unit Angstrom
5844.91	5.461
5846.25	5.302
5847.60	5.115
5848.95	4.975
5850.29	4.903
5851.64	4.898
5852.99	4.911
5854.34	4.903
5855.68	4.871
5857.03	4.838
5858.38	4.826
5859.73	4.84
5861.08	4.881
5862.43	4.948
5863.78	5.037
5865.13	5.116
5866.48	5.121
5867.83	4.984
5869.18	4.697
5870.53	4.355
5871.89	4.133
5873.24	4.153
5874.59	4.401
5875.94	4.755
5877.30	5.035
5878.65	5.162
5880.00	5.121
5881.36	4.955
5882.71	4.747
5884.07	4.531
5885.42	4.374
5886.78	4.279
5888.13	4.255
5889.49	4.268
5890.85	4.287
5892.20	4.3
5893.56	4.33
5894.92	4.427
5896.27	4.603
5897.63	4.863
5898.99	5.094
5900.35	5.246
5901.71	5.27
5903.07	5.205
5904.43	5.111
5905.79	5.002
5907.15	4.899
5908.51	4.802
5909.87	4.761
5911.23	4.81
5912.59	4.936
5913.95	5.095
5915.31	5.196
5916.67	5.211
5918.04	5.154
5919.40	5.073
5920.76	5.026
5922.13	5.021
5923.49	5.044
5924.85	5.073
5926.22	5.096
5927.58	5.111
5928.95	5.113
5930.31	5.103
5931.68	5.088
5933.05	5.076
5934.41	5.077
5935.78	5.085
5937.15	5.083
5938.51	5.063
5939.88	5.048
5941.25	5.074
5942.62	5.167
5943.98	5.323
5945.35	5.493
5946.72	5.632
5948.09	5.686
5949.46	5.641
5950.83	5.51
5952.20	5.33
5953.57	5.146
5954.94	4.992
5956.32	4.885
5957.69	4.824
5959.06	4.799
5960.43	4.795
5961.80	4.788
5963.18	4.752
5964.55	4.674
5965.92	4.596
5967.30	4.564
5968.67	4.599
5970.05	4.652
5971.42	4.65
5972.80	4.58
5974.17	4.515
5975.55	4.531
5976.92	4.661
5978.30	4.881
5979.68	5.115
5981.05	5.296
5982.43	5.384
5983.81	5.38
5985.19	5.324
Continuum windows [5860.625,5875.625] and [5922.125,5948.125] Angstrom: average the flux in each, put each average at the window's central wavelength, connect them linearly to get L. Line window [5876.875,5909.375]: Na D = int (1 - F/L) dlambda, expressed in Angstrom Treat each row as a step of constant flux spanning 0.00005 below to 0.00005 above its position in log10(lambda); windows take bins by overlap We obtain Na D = 0.8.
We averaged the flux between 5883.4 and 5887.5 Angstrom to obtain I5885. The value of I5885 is 4.4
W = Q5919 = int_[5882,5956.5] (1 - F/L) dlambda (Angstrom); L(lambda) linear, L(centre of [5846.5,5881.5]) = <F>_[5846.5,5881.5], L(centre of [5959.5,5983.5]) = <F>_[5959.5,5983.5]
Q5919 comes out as -2.7 Angstrom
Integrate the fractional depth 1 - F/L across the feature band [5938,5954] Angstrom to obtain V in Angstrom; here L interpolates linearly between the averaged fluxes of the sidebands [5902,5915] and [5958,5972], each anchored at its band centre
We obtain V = -1.9 Angstrom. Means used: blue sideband 4.98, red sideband 4.69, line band 5.35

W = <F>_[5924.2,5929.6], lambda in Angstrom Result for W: 5.09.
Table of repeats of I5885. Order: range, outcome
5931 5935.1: 5.08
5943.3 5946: 5.41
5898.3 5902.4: 5.2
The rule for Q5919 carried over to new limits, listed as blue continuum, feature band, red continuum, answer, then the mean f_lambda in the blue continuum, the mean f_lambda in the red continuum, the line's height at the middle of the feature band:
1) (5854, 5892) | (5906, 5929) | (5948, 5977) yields -1.2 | 4.7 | 4.86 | 4.78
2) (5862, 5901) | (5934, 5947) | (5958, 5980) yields -1.4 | 4.67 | 4.69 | 4.69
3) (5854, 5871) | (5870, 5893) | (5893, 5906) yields 1.7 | 4.89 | 4.92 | 4.9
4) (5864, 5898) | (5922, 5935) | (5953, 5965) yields -0.9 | 4.61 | 4.85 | 4.76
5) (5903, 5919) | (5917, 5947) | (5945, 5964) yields -0.3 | 5.01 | 5.15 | 5.08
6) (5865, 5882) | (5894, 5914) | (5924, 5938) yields 0.0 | 4.76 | 5.09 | 4.93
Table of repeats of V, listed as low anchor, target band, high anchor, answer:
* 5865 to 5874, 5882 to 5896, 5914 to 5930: 1.2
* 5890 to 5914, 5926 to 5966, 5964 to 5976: -3.7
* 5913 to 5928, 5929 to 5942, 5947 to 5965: 0.0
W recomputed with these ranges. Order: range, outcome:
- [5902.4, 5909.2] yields 5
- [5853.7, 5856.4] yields 4.9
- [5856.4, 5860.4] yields 4.83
